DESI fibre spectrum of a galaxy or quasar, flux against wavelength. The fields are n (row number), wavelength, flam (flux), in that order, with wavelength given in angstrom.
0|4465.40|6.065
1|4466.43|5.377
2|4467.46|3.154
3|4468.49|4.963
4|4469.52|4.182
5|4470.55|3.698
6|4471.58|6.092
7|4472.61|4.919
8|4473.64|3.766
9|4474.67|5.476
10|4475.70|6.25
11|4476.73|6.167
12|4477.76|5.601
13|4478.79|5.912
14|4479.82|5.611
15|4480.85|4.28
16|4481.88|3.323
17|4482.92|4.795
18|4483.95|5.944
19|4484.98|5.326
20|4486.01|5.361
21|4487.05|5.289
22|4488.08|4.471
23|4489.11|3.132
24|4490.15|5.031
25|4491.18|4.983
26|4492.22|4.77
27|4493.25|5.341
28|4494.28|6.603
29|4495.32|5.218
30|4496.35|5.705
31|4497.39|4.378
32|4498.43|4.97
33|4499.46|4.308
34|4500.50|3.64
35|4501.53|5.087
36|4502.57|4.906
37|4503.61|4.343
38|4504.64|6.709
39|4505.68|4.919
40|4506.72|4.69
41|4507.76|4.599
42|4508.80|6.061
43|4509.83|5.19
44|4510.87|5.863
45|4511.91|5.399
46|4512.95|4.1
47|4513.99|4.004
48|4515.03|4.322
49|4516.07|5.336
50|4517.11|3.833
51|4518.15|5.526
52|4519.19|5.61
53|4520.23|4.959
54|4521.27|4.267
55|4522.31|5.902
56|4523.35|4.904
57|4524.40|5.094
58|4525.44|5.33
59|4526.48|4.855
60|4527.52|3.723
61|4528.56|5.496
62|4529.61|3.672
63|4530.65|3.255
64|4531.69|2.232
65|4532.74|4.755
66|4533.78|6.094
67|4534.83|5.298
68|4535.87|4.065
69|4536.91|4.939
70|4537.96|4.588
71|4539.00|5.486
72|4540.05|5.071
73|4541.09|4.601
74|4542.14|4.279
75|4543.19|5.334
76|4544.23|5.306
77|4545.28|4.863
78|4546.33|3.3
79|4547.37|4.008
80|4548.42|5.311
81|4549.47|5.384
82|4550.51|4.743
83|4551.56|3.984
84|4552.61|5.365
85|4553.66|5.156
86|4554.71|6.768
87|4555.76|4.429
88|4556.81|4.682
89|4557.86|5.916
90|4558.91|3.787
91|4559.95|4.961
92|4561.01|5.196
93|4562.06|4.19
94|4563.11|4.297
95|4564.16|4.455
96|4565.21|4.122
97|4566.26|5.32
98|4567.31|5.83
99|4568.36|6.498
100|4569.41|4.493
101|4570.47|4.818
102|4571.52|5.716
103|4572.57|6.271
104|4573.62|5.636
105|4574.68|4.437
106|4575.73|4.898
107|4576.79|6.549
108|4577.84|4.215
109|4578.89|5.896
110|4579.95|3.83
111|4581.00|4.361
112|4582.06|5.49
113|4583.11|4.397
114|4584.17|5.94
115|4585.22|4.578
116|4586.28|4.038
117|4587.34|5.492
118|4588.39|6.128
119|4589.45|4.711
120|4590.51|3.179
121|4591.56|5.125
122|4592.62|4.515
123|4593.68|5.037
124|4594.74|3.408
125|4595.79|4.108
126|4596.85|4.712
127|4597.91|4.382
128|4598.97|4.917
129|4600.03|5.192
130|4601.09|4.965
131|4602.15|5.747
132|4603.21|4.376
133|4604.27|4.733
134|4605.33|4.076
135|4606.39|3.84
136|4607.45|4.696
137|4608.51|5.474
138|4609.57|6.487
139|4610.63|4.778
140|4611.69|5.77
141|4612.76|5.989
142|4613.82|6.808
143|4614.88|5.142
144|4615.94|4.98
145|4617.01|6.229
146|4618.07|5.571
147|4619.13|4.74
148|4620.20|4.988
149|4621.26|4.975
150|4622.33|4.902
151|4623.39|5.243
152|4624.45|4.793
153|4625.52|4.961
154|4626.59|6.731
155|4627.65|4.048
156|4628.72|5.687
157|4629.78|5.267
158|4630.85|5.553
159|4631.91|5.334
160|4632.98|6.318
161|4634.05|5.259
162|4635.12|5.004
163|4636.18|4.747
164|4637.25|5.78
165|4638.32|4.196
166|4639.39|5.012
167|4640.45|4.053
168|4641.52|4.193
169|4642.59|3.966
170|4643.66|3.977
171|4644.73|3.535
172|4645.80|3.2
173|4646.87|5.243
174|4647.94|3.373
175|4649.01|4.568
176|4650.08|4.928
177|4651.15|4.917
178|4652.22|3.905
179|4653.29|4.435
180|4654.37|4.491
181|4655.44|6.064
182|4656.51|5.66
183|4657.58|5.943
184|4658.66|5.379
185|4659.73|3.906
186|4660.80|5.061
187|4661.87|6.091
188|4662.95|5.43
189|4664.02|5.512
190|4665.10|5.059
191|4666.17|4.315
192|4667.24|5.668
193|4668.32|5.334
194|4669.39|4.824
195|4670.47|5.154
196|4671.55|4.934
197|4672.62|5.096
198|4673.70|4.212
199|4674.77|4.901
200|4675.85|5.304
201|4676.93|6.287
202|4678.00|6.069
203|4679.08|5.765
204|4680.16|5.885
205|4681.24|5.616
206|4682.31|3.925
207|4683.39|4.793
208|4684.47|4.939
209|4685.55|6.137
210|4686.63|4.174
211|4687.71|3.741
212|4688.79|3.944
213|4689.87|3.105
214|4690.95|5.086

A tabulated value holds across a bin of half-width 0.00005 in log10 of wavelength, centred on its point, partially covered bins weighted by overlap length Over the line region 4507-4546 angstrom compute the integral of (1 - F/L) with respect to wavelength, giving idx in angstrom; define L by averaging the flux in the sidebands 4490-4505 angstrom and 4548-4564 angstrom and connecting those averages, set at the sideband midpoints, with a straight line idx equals 1.4 angstrom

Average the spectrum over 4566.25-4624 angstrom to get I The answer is 5.06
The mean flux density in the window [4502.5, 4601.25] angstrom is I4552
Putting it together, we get 4.87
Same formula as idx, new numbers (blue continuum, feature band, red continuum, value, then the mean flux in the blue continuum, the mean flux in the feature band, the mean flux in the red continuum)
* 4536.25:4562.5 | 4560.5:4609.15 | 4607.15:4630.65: 2.32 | 4.86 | 4.88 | 5.38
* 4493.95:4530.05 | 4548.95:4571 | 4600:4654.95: -0.11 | 4.95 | 4.97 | 4.94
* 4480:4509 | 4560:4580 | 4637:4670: -1.08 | 4.93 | 5.11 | 4.77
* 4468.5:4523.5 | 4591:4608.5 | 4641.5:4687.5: 1.14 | 5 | 4.64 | 4.93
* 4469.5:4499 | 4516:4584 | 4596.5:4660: 1.88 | 5.07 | 4.89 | 4.97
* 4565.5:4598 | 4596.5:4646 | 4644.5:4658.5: -2.20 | 4.97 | 5.02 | 4.68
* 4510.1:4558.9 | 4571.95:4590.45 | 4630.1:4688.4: -0.79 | 4.8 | 5.06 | 4.95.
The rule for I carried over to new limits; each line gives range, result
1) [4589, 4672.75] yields 4.95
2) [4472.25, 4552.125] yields 4.88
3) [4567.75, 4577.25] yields 5.47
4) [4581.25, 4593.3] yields 4.86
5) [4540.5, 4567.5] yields 4.82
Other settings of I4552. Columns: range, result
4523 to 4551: 4.66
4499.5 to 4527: 4.97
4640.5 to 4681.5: 4.94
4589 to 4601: 4.5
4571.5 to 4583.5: 5.13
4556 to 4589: 5.04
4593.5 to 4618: 5.05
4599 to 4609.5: 4.87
